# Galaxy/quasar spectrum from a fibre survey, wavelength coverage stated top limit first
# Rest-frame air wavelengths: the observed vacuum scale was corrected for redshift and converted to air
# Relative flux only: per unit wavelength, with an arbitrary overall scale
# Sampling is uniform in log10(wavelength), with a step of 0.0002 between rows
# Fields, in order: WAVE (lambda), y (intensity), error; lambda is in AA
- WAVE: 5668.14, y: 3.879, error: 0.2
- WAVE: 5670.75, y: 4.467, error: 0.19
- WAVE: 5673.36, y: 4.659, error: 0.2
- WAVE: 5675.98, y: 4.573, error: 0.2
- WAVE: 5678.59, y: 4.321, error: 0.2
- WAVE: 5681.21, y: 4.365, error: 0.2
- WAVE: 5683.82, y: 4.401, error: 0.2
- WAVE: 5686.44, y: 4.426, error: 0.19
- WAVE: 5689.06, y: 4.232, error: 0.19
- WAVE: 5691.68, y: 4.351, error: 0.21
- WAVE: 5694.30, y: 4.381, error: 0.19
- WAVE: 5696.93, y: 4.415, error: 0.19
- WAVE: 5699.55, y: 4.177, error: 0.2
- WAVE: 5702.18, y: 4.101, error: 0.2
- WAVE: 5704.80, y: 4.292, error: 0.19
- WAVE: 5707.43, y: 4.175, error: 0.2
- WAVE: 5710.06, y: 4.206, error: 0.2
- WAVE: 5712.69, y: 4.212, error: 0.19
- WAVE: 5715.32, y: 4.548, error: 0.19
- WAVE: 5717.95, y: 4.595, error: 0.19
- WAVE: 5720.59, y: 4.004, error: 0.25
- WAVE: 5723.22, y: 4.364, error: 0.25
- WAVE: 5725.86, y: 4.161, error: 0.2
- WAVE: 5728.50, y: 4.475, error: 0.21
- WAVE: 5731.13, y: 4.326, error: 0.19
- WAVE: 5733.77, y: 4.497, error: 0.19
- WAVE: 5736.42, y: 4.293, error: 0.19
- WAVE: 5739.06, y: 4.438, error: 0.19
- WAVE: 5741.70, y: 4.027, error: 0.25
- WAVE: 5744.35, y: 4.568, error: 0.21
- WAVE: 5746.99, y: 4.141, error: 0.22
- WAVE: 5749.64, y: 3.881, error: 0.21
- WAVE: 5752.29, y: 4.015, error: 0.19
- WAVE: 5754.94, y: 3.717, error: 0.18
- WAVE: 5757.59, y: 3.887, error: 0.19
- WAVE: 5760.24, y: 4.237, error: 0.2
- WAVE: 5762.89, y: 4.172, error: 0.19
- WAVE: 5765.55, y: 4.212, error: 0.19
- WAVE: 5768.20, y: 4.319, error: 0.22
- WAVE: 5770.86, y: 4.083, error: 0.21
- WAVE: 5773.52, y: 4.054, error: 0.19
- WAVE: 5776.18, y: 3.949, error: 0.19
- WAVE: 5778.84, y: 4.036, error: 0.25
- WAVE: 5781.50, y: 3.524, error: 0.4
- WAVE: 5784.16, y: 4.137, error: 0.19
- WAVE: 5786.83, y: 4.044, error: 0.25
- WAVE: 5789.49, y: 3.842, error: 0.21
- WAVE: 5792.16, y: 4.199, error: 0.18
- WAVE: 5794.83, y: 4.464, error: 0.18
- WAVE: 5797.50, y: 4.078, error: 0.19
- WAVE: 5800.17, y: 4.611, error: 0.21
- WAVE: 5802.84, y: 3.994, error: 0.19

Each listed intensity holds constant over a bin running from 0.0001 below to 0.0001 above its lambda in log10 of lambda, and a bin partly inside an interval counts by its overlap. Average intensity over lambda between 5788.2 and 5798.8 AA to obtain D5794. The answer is 4.14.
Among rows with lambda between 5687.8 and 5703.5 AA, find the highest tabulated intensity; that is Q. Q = 4.415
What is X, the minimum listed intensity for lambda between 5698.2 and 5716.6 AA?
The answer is 4.101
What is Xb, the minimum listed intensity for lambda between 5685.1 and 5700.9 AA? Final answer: 4.177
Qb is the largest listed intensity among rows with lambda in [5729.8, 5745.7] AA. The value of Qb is 4.568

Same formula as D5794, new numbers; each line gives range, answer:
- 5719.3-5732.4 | 4.27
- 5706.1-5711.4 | 4.19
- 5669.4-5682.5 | 4.47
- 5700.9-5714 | 4.2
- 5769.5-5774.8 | 4.07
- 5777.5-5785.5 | 3.9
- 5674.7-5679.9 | 4.45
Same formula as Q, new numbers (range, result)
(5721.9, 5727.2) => 4.364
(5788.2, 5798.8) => 4.464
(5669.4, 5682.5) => 4.659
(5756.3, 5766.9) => 4.237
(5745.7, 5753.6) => 4.141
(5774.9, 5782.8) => 4.036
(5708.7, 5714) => 4.212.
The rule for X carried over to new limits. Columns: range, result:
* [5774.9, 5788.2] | 3.524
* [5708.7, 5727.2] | 4.004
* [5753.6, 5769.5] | 3.717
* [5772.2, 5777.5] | 3.949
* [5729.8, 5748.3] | 4.027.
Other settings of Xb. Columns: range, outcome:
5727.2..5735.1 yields 4.326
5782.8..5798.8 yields 3.842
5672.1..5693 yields 4.232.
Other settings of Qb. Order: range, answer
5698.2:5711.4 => 4.292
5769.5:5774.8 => 4.083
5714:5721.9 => 4.595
